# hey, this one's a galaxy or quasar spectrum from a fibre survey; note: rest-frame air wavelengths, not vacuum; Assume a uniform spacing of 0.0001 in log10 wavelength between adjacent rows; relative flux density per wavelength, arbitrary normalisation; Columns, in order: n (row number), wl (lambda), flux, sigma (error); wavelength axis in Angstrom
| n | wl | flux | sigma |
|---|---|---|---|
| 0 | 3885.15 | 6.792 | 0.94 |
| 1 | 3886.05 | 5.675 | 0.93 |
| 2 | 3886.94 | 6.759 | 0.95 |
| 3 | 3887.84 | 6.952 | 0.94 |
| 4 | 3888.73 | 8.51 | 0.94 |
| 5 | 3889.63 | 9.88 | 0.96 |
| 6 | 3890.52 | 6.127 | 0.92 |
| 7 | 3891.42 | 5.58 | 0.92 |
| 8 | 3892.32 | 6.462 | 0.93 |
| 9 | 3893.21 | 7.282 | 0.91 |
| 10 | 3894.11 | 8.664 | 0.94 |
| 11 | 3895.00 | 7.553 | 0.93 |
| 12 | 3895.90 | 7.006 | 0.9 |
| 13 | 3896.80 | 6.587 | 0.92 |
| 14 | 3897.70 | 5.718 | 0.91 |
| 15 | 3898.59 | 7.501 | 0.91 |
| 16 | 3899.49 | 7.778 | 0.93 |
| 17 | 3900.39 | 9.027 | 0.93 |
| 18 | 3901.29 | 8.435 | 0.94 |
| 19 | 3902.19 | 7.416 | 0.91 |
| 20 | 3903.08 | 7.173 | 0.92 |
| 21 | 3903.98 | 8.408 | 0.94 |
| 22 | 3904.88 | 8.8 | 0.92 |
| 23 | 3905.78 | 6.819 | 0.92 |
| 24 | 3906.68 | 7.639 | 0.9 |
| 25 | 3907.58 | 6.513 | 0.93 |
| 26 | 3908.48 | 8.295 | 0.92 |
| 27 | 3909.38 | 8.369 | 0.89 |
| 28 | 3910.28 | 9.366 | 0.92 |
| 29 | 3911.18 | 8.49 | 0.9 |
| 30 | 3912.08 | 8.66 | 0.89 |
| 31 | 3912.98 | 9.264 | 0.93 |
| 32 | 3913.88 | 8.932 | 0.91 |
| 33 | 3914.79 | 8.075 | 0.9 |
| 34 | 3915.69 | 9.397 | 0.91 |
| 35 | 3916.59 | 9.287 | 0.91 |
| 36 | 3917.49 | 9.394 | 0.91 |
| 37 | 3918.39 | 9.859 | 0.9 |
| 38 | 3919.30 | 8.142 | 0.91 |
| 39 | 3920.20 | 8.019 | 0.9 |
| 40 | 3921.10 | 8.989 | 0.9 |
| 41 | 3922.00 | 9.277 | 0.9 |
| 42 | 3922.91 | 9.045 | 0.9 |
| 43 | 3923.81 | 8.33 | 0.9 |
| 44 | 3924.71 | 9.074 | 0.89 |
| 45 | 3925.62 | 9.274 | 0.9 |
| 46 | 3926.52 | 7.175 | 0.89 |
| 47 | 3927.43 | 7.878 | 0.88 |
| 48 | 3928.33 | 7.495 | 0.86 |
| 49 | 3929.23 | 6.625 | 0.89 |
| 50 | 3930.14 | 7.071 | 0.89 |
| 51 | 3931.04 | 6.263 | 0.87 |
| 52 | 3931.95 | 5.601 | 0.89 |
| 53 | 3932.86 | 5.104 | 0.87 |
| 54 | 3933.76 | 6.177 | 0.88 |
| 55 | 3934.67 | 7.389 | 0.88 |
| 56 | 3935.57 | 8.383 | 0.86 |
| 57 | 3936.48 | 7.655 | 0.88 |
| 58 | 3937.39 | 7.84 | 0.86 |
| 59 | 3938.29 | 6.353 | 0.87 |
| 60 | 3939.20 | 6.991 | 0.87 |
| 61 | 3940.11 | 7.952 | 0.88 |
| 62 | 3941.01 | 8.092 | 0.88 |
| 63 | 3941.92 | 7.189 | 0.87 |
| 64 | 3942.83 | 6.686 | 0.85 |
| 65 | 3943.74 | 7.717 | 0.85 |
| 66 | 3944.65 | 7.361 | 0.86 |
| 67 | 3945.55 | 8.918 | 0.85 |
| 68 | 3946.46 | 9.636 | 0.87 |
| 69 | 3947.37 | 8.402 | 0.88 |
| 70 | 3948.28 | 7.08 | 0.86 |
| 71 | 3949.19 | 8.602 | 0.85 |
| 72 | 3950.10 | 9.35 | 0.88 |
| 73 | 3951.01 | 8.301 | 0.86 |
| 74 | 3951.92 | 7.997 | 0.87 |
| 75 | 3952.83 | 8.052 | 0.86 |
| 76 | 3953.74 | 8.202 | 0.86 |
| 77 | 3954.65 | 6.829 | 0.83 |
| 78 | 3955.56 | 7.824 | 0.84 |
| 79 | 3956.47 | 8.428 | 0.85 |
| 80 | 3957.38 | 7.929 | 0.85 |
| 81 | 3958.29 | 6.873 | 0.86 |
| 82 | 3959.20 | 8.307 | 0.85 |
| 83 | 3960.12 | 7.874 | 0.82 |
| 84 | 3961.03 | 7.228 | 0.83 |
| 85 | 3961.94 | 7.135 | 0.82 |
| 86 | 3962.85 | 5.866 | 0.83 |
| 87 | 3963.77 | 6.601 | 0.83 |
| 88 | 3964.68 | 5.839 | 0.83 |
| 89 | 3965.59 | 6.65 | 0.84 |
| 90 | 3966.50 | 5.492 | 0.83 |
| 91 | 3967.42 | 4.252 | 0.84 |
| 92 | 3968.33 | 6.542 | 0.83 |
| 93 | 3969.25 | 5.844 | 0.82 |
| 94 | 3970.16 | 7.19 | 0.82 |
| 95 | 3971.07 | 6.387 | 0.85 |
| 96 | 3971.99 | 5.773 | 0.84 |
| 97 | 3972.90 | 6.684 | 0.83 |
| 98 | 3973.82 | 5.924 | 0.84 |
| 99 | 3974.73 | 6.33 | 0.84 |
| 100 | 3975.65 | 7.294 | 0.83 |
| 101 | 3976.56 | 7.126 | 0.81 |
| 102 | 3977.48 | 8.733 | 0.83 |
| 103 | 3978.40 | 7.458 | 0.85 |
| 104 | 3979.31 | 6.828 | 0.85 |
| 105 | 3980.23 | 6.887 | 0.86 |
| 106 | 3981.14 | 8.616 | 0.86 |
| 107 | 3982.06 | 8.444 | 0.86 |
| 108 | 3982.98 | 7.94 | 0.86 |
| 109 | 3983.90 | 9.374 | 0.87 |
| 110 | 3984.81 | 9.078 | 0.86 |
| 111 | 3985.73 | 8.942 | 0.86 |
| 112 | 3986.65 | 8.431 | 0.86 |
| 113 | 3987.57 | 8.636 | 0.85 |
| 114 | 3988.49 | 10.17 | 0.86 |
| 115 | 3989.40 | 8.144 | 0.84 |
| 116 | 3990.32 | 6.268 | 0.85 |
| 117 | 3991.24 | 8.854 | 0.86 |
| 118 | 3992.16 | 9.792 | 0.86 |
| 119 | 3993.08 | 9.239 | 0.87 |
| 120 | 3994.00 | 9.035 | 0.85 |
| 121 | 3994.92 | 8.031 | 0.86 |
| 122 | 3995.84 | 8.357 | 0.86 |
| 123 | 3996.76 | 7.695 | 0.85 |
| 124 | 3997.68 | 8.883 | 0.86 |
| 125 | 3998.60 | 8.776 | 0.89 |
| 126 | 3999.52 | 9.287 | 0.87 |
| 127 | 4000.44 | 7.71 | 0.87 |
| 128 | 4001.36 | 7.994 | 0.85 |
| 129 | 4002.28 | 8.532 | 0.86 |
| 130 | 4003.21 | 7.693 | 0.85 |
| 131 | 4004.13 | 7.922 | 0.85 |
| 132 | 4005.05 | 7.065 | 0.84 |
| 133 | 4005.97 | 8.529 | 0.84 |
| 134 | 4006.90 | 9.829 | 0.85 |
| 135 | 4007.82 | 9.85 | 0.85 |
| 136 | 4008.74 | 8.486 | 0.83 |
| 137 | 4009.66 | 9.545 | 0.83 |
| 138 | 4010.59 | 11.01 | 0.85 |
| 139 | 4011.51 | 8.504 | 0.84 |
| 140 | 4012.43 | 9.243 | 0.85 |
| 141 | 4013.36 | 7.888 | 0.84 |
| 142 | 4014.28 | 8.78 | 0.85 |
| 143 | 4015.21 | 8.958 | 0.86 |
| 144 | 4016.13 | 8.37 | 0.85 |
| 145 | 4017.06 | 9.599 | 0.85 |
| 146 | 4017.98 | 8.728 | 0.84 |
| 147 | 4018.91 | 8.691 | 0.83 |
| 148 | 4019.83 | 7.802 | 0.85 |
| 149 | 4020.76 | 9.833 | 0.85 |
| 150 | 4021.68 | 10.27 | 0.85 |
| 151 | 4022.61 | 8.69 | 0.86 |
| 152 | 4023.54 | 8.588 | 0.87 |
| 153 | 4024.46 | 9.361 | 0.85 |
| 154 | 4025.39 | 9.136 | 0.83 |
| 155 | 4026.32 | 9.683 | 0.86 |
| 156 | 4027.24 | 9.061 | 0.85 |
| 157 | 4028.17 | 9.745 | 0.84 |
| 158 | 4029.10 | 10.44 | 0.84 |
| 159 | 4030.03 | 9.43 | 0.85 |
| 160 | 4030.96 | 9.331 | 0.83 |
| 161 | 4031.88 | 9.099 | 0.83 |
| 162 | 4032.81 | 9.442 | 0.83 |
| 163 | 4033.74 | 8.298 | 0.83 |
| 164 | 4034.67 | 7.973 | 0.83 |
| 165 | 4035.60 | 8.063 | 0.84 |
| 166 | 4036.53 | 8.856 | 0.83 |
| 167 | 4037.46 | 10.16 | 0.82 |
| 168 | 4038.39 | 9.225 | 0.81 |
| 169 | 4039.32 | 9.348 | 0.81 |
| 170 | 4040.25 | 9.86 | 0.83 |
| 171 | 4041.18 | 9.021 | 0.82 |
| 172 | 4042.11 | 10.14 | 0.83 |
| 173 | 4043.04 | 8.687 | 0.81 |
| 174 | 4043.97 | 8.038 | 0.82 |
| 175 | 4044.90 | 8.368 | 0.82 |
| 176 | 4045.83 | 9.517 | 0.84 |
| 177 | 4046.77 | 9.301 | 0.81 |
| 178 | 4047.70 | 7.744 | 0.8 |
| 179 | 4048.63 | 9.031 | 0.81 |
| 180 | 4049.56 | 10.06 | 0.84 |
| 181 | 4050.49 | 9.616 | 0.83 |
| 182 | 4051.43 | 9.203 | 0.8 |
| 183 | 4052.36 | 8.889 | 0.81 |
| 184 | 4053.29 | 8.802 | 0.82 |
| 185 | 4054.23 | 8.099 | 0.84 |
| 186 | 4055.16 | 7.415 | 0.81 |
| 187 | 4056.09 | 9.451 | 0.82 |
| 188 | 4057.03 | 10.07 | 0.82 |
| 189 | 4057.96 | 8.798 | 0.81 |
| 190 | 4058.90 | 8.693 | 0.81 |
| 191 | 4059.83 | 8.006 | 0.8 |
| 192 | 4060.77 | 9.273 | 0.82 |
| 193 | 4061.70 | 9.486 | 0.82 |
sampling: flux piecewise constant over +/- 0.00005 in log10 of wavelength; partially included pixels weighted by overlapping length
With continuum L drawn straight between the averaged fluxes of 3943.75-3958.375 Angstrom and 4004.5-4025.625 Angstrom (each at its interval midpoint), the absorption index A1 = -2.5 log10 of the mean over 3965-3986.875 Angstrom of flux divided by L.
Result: 0.18 mag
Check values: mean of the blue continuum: 8.13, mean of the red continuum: 8.98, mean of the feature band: 7.16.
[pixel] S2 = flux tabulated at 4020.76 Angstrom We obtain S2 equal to 9.833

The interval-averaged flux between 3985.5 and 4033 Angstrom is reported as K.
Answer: 8.87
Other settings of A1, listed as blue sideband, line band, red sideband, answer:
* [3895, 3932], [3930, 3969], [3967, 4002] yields 0.09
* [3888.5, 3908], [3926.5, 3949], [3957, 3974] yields -0.06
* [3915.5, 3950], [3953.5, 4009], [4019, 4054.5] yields 0.10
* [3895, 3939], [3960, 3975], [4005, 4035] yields 0.32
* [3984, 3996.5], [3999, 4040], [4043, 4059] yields -0.02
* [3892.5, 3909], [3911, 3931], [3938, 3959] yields -0.11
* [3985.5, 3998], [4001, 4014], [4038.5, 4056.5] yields 0.00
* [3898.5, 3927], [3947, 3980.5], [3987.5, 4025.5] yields 0.20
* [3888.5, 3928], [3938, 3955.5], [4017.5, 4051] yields 0.07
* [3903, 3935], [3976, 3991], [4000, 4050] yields 0.05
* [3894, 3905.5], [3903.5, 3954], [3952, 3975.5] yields -0.10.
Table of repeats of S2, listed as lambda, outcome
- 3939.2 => 6.991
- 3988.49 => 10.17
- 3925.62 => 9.274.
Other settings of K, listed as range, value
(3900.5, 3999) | 7.81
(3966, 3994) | 7.58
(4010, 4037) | 9.06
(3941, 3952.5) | 8.1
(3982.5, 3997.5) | 8.63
